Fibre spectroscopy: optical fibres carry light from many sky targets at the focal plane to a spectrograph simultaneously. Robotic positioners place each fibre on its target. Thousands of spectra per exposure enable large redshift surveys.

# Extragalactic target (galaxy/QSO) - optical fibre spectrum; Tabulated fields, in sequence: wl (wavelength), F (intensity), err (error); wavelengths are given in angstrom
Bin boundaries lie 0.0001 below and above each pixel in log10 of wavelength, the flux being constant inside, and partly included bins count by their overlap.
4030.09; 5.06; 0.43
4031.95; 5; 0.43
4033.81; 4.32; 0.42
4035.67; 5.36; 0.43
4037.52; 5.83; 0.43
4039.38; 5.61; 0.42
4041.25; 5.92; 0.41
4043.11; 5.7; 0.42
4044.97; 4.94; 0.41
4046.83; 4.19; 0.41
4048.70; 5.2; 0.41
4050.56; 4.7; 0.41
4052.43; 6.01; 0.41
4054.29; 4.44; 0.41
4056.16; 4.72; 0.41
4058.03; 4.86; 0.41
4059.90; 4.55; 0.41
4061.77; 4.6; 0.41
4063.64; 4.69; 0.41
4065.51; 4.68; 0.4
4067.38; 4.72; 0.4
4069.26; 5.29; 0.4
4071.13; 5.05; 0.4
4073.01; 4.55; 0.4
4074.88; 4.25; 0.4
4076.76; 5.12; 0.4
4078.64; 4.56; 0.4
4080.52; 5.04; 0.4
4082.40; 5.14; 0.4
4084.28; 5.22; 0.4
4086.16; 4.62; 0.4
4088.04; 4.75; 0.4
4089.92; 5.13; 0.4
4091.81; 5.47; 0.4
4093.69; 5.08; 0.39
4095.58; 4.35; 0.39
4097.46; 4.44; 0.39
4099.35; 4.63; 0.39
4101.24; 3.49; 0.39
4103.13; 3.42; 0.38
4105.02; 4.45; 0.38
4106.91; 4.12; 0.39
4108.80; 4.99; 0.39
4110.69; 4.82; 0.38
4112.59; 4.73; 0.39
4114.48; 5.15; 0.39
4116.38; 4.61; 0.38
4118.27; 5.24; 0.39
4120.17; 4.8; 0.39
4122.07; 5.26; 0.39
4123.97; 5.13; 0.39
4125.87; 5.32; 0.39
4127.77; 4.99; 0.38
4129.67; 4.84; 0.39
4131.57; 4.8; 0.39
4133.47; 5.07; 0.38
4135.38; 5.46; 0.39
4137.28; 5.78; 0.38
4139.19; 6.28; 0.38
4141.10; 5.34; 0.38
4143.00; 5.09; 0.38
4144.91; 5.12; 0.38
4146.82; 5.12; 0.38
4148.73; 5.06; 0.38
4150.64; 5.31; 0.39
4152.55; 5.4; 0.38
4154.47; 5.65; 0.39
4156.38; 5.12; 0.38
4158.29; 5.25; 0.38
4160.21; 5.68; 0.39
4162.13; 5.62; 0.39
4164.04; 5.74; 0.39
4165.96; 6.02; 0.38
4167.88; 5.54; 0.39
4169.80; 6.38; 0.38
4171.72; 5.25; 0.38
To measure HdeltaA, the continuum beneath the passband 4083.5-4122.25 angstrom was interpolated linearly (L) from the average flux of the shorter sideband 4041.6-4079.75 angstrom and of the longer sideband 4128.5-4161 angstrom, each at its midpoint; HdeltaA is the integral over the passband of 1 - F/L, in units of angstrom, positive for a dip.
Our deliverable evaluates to 3.0 angstrom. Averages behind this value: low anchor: 4.86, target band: 4.69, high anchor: 5.31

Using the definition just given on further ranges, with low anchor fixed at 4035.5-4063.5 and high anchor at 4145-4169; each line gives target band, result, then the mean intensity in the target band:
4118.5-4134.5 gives 0.9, 5.04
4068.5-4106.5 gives 3.8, 4.69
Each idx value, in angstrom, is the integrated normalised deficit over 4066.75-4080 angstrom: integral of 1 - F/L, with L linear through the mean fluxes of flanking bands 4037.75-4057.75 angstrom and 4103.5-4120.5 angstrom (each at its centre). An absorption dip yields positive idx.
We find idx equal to 0.5 angstrom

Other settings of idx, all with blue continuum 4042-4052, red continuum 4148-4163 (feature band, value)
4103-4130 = 2.2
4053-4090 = 2.2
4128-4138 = 0.3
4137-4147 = -0.2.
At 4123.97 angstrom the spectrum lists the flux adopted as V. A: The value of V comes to 5.13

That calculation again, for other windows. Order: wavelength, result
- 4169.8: 6.38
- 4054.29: 4.44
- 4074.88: 4.25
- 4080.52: 5.04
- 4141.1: 5.34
